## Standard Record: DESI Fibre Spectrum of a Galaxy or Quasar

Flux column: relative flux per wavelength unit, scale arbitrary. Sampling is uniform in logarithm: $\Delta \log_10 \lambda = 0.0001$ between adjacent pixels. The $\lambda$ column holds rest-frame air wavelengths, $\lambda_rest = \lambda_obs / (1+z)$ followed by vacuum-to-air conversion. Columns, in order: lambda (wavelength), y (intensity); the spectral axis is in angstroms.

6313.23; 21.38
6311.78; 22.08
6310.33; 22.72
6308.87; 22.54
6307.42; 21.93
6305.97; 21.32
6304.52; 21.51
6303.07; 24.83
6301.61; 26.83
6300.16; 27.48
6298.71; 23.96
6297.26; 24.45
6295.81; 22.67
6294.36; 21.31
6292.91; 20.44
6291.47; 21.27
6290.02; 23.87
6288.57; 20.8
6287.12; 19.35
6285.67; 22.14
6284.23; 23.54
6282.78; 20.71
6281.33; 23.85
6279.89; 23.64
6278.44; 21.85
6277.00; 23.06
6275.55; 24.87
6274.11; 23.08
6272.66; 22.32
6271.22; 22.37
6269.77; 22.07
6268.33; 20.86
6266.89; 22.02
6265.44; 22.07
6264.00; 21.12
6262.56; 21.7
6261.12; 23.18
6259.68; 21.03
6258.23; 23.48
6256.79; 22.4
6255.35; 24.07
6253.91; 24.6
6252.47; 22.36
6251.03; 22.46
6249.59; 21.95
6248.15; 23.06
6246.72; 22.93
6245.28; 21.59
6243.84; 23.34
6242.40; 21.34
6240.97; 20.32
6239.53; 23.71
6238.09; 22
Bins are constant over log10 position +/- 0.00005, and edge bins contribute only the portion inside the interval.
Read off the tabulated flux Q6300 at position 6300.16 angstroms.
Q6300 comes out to 27.48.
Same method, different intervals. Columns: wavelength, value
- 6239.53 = 23.71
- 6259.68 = 21.03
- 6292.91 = 20.44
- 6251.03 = 22.46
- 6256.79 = 22.4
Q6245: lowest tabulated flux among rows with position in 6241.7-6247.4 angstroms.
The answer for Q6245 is 21.34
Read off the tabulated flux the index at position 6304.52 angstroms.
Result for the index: 21.51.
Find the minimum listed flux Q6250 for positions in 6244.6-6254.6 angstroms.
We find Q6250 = 21.59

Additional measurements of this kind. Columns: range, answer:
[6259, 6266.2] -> 21.03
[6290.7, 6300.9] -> 20.44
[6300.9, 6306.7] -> 21.32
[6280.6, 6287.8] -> 19.35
